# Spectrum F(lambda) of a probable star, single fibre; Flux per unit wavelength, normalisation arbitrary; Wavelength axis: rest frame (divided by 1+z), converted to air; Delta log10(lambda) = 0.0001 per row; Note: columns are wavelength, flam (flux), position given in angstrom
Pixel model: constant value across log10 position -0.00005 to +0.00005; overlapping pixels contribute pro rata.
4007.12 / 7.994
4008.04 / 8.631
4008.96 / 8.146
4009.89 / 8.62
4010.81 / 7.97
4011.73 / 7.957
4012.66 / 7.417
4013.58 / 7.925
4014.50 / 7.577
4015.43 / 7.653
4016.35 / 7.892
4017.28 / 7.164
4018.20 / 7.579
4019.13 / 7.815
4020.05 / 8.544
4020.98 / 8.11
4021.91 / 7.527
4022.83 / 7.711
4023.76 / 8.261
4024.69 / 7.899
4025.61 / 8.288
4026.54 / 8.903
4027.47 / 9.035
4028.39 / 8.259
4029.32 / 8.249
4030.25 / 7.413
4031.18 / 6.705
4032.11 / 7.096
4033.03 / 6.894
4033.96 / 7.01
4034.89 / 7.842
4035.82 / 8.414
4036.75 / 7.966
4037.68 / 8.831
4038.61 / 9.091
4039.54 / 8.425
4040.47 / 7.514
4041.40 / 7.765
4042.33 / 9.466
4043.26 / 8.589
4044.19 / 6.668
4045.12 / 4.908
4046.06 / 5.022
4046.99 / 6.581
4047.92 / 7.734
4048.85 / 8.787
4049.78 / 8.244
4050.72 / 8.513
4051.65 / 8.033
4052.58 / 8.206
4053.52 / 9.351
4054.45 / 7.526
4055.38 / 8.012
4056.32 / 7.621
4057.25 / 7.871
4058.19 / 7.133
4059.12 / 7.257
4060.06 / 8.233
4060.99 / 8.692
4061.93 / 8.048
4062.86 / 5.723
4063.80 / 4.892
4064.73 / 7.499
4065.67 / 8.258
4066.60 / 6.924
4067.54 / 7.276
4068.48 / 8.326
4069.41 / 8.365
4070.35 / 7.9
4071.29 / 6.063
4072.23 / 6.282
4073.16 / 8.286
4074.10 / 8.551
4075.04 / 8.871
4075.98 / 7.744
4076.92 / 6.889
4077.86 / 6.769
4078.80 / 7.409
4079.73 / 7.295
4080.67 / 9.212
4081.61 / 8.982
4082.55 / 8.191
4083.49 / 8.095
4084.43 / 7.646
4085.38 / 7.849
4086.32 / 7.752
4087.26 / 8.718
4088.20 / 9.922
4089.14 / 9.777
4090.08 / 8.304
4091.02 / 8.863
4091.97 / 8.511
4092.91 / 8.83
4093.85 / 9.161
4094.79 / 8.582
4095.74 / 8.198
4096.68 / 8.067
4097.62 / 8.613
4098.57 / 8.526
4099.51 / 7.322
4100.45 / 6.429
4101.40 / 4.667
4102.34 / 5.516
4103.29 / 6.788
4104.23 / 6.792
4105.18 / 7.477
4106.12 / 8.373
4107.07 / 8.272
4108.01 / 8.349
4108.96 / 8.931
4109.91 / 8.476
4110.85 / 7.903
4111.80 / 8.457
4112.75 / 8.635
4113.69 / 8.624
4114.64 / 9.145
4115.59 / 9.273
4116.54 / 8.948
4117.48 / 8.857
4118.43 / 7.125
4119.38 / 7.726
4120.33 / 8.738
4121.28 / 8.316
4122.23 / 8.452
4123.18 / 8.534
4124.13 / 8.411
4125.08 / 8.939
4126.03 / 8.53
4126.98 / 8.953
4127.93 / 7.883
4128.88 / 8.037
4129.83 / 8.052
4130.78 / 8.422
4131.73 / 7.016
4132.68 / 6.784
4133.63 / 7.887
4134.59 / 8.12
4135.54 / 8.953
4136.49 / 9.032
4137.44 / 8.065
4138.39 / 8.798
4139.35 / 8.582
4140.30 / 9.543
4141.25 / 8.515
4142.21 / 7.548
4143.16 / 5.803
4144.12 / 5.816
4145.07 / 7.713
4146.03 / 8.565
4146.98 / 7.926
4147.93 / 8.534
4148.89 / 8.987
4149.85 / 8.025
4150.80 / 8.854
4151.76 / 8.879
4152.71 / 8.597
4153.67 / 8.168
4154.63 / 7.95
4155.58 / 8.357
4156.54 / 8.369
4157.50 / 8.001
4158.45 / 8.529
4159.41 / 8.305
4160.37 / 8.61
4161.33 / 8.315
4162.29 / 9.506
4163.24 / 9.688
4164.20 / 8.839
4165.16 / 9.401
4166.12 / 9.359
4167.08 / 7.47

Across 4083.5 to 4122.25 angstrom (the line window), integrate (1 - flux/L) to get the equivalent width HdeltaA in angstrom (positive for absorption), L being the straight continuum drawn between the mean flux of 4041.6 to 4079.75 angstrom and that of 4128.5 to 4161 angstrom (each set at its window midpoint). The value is -1.5 angstrom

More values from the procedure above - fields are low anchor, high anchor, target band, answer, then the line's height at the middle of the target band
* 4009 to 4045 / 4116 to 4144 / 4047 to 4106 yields 1.70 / 8.05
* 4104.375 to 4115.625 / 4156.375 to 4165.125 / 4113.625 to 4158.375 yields 1.64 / 8.58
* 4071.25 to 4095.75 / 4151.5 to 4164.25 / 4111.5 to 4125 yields -0.24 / 8.38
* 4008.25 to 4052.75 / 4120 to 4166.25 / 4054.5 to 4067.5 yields 0.94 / 7.98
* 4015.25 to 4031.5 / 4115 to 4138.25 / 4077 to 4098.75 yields -0.53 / 8.18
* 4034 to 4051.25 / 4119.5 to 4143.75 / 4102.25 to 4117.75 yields -0.21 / 8.11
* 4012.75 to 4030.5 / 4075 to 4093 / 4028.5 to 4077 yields 2.77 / 8.12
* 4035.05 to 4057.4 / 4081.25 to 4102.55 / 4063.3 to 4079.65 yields 1.22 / 8.02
